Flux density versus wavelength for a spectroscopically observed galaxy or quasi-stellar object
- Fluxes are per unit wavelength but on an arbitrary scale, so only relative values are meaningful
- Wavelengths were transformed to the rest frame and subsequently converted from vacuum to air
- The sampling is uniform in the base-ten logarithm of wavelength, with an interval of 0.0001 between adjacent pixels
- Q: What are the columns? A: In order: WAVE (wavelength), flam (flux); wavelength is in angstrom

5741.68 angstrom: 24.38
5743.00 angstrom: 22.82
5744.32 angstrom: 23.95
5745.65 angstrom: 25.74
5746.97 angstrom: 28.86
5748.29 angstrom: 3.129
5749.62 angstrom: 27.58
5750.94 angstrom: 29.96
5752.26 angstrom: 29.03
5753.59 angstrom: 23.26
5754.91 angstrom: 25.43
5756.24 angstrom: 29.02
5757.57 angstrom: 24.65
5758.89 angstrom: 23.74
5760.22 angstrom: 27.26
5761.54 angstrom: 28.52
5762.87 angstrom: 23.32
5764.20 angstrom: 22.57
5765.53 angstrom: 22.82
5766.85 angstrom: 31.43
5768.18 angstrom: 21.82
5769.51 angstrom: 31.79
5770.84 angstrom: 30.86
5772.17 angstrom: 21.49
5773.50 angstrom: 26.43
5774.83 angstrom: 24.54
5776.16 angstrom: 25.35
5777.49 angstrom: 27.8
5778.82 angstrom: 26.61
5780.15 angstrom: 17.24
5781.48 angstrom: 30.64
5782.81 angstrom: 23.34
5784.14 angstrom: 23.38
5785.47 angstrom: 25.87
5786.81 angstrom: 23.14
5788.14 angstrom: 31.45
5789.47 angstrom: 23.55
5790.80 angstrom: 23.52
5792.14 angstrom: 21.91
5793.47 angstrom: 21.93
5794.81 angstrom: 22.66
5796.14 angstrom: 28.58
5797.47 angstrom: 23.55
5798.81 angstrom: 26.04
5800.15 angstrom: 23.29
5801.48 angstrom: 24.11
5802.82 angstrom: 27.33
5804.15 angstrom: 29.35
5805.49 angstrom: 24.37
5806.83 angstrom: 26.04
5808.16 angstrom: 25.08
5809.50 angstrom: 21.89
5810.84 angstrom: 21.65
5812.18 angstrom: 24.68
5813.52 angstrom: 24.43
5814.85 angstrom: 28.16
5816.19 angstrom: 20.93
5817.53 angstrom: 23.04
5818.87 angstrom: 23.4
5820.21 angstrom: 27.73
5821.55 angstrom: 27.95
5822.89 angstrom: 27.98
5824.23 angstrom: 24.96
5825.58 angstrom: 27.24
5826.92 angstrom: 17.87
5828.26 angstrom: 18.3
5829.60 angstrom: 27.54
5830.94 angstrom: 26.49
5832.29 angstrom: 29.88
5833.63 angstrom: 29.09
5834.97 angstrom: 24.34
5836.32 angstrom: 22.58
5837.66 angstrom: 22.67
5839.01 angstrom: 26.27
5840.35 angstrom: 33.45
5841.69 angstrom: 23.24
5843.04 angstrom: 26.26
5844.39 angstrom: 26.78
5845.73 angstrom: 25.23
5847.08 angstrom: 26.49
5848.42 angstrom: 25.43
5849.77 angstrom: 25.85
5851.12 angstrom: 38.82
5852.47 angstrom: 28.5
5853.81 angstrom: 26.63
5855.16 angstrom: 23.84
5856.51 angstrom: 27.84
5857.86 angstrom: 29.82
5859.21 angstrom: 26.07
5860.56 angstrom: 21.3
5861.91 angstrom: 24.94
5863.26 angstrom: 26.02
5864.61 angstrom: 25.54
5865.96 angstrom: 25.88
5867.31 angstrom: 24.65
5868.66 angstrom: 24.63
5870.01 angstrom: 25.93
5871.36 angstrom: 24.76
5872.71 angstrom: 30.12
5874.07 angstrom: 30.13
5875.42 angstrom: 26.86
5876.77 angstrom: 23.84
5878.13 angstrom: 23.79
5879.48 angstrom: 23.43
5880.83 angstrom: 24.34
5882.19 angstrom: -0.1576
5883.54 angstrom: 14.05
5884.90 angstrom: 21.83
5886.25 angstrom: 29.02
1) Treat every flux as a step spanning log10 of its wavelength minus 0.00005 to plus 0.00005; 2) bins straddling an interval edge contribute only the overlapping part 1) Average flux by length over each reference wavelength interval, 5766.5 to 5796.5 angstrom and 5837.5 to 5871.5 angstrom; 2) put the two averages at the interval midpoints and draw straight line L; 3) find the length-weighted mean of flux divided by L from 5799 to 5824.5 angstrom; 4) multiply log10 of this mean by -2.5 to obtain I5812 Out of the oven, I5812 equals 0.03 mag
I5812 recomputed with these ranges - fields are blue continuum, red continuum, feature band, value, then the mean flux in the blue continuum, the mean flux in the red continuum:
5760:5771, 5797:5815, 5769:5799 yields 0.02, 26.5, 24.9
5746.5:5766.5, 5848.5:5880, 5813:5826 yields 0.01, 24.7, 26.5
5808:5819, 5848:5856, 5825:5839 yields 0.05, 23.6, 28.2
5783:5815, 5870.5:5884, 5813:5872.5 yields -0.11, 24.8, 22.3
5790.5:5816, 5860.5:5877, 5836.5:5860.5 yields -0.06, 24.6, 26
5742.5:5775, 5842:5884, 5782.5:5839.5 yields 0.01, 25.2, 25.1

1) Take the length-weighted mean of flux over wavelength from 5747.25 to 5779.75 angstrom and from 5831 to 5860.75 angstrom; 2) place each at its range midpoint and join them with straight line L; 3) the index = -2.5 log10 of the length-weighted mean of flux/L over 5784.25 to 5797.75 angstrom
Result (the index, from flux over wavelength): 0.05 mag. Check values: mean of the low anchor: 25.3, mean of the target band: 24.6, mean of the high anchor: 26.9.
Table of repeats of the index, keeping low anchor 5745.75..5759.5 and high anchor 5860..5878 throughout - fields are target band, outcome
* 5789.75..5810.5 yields 0.019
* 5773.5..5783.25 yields -0.018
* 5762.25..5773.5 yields -0.048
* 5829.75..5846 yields -0.043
